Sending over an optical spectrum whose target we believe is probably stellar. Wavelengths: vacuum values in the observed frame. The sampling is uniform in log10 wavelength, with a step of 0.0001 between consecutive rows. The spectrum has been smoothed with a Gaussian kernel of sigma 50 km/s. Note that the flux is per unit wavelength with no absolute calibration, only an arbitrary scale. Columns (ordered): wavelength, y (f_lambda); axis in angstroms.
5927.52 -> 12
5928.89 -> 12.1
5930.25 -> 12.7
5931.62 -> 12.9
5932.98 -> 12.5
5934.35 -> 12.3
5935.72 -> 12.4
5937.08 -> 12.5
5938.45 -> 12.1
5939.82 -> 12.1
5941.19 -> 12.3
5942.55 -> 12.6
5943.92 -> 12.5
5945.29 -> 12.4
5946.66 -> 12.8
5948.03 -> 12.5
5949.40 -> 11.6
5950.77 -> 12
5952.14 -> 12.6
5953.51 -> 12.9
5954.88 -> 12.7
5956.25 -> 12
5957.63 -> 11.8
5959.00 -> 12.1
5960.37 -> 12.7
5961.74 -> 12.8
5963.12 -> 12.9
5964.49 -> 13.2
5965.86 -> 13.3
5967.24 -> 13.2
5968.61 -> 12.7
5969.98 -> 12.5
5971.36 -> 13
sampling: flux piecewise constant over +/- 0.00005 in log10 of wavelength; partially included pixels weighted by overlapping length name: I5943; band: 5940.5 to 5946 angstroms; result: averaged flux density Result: 12.5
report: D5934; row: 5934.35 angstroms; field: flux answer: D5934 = 12.3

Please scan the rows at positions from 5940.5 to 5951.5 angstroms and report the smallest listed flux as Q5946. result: 11.6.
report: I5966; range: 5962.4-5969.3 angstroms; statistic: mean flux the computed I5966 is 13.1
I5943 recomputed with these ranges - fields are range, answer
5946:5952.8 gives 12.3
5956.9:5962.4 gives 12.3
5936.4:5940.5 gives 12.2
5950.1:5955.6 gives 12.6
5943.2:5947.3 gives 12.6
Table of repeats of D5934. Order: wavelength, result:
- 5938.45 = 12.1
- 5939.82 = 12.1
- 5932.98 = 12.5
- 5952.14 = 12.6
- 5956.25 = 12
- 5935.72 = 12.4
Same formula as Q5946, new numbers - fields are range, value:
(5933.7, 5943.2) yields 12.1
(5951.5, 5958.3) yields 11.8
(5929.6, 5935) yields 12.3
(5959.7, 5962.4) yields 12.7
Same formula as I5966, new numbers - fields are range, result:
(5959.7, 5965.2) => 12.9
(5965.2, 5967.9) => 13.2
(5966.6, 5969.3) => 13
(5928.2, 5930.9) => 12.4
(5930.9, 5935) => 12.6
